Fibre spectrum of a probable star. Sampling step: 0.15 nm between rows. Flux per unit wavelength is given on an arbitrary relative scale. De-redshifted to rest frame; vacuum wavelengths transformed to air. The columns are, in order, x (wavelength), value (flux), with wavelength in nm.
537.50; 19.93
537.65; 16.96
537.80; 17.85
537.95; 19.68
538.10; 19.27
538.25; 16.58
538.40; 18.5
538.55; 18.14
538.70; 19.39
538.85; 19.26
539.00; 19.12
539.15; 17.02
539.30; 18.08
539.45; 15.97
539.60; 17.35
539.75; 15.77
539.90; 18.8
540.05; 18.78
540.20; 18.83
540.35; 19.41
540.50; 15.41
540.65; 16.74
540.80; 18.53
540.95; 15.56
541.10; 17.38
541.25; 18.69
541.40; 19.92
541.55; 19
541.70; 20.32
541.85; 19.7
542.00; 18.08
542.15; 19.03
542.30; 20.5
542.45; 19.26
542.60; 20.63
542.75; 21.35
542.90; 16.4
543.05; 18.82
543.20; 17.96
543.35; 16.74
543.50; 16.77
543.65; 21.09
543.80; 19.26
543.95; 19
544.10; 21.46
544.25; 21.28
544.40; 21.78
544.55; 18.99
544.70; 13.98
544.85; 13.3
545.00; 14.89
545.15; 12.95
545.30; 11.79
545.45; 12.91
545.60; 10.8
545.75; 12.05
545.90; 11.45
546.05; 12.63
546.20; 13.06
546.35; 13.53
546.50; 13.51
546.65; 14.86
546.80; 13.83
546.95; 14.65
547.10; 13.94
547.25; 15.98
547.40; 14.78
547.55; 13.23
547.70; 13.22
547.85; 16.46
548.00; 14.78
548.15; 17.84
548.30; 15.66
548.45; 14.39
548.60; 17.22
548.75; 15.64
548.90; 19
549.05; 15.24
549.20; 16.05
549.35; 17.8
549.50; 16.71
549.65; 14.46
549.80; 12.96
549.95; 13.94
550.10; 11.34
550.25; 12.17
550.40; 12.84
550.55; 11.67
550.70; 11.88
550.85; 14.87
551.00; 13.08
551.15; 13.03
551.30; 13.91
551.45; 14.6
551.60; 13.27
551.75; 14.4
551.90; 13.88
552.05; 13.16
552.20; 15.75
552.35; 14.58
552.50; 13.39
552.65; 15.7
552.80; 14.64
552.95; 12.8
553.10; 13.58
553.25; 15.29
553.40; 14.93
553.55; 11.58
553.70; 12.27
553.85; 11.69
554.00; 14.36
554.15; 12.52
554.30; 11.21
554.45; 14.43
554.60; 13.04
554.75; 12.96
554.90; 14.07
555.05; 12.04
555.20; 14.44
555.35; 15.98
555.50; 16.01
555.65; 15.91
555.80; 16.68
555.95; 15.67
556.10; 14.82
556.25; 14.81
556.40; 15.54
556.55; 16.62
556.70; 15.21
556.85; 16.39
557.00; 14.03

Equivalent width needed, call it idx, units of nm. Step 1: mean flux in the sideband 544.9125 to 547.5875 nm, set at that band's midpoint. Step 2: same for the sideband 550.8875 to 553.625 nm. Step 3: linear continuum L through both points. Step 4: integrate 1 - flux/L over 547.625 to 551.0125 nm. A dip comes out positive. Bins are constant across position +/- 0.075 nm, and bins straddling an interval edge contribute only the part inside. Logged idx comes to -0.27 nm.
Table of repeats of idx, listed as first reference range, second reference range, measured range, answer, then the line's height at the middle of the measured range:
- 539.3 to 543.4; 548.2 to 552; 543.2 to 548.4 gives 0.31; 16.3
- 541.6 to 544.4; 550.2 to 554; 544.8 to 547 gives 0.56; 17.5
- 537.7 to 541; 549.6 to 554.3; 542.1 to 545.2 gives -0.37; 16.4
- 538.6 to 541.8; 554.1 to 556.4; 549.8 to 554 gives 0.47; 15.2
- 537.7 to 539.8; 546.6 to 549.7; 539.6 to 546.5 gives -0.11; 16.9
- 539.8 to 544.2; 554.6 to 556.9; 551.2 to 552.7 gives 0.17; 16.1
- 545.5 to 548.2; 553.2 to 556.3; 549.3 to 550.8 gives 0.04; 13.9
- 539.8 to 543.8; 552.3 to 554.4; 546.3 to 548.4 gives 0.18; 16.1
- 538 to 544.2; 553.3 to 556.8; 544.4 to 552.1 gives 0.97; 16.3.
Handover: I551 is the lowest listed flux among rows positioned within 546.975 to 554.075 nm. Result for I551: 11.34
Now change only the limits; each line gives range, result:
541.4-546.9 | 10.8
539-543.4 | 15.41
